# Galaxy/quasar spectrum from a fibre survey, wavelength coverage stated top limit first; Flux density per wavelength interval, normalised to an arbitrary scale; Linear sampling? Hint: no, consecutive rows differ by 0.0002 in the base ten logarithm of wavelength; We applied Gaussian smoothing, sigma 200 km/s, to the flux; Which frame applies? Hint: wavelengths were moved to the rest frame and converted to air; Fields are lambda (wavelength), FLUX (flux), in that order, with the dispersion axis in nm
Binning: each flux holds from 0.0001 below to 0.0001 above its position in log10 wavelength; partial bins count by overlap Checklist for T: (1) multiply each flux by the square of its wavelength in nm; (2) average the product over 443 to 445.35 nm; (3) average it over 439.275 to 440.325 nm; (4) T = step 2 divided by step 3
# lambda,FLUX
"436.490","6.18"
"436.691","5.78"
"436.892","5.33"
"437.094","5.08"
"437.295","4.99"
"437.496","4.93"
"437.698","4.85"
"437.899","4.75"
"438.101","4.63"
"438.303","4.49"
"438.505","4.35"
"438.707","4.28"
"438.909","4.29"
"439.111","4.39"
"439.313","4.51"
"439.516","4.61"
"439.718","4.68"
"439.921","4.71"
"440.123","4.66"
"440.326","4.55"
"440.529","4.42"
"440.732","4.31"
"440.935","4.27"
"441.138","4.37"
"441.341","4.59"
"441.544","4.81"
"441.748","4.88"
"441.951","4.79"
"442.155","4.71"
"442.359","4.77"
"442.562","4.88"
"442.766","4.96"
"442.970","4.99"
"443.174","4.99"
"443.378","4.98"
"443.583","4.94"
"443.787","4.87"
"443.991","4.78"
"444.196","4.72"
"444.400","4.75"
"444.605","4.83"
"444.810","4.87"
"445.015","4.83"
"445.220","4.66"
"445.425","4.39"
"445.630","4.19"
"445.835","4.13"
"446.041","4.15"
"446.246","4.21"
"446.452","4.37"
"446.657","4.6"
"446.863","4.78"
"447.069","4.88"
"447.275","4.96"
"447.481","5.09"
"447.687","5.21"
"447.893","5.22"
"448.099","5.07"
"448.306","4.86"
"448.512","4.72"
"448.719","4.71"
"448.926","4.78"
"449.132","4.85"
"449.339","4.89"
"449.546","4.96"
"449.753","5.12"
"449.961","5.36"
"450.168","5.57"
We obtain 1.06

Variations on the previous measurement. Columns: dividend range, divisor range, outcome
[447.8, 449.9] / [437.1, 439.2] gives 1.12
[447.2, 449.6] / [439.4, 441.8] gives 1.12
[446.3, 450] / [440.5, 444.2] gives 1.06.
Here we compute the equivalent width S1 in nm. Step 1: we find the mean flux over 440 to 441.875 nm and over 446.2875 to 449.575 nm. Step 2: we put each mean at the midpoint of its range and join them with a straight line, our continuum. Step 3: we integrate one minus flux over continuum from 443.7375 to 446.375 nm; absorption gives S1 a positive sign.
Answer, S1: 0.09 nm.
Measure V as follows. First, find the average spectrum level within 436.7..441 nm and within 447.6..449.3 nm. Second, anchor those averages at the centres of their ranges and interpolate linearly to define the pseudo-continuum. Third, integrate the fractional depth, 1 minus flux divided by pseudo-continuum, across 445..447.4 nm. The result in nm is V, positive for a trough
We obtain 0.17 nm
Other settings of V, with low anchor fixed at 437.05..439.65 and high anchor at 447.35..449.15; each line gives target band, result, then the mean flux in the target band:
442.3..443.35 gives -0.035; 4.93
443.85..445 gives 0.007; 4.8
